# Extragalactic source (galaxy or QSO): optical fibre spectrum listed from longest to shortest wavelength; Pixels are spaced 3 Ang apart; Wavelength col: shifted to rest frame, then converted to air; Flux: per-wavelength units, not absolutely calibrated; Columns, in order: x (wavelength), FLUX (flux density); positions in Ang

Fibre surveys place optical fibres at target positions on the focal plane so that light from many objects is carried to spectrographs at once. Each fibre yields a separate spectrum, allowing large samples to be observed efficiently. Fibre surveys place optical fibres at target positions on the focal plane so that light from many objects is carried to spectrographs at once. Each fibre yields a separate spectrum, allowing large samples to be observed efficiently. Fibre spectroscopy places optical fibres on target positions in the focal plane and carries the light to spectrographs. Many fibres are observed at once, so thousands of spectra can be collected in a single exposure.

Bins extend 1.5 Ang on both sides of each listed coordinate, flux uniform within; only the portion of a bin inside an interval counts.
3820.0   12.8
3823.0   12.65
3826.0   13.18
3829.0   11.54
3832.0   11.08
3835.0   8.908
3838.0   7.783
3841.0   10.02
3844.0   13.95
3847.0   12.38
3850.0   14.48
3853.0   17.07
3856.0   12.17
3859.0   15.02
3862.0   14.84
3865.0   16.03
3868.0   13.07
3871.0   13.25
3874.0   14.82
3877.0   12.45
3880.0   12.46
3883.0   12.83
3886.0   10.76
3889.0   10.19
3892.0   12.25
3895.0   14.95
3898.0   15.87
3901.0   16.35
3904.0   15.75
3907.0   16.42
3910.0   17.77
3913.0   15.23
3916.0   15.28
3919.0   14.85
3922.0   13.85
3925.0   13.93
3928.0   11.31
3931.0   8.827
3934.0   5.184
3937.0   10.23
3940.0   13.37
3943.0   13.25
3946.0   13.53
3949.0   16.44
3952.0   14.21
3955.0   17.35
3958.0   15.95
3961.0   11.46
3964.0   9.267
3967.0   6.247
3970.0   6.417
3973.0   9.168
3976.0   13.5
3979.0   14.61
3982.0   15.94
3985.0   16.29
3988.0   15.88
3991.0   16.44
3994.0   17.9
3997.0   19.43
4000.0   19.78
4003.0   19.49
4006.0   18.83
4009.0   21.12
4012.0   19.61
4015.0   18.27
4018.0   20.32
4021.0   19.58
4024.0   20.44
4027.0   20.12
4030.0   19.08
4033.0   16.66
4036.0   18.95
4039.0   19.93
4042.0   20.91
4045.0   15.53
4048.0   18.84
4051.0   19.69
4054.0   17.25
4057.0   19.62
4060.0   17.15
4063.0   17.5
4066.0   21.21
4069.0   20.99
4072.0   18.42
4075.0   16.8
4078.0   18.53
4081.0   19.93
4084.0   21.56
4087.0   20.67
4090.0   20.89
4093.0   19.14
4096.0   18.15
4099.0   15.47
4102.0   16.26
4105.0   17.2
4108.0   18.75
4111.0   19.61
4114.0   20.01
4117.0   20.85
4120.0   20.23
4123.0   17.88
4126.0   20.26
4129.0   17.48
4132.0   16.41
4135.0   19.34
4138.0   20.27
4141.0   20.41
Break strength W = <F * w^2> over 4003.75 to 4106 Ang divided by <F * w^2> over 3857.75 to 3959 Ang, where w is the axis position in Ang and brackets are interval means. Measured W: 1.49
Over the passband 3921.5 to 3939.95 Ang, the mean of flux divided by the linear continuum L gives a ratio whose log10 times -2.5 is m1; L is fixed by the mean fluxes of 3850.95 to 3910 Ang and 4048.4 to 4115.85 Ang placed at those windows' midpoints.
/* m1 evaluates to 0.398 mag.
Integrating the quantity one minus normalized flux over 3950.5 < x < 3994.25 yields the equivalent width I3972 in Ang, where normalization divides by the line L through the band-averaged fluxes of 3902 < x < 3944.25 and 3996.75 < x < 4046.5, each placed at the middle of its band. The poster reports 8.2 Ang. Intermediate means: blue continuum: 13.3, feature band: 13.2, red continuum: 19.3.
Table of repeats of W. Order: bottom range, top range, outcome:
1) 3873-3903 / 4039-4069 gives 1.54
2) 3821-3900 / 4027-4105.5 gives 1.62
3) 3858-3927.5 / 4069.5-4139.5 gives 1.48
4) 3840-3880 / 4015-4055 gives 1.50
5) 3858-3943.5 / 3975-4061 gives 1.45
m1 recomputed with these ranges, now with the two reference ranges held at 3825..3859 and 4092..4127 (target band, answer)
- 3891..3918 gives -0.14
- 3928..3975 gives 0.28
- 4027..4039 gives -0.12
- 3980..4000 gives -0.09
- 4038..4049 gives -0.10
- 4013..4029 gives -0.19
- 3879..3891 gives 0.14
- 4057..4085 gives -0.08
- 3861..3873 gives -0.12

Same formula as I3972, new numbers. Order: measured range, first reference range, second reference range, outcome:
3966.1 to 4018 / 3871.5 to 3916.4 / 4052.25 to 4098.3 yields 2.7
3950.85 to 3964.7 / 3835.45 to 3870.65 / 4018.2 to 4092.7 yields 2.0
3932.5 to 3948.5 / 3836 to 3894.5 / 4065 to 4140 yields 3.7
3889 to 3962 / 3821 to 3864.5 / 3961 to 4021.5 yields 2.4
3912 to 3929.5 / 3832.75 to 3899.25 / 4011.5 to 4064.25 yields 0.9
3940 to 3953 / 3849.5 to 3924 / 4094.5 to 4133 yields 1.0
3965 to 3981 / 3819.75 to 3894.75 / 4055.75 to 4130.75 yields 5.7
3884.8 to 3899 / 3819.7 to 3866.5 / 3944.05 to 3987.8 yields 0.1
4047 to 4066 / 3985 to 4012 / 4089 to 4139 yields 0.1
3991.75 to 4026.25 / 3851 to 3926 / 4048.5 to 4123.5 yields -4.7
